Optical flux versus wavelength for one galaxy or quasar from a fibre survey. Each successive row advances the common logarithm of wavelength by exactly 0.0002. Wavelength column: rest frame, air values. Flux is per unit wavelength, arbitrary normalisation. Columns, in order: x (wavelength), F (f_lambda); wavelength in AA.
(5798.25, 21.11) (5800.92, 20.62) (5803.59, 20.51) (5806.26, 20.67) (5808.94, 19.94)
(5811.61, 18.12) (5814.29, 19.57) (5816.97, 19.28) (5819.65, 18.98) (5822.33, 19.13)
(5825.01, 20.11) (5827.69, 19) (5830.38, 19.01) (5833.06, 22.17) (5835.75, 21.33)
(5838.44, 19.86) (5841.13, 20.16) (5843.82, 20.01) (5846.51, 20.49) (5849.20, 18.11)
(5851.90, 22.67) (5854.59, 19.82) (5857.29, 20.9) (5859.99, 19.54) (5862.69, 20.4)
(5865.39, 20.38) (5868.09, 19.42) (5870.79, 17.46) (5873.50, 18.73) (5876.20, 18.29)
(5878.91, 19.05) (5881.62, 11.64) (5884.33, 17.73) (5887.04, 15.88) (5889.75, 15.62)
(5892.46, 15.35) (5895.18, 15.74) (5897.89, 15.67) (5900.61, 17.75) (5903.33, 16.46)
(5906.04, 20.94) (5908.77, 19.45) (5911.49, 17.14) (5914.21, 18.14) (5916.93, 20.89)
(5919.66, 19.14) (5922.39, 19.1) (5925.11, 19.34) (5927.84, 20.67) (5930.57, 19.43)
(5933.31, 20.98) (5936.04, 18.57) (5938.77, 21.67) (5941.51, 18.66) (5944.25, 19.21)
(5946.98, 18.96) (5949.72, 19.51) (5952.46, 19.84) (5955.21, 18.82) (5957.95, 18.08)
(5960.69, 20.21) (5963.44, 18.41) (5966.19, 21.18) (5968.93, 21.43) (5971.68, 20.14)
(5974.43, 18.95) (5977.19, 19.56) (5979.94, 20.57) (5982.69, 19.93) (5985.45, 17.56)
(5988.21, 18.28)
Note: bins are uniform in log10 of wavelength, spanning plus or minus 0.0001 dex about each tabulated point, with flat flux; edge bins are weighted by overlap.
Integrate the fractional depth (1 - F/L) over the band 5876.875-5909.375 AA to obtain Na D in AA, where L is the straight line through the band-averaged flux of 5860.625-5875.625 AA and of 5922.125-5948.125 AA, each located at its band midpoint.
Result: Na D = 4.5 AA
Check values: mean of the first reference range 19.2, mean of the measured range 16.7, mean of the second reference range 19.7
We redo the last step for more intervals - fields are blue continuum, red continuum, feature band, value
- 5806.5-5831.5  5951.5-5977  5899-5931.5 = 0.9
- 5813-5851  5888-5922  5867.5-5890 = 1.7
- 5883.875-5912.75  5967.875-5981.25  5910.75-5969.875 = -2.6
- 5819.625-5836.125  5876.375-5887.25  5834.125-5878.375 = -4.4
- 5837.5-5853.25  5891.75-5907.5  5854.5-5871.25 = -0.5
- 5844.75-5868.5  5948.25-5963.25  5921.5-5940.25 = -0.5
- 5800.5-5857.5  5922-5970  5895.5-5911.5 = 1.6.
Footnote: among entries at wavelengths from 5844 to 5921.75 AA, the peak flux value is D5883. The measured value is 22.67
